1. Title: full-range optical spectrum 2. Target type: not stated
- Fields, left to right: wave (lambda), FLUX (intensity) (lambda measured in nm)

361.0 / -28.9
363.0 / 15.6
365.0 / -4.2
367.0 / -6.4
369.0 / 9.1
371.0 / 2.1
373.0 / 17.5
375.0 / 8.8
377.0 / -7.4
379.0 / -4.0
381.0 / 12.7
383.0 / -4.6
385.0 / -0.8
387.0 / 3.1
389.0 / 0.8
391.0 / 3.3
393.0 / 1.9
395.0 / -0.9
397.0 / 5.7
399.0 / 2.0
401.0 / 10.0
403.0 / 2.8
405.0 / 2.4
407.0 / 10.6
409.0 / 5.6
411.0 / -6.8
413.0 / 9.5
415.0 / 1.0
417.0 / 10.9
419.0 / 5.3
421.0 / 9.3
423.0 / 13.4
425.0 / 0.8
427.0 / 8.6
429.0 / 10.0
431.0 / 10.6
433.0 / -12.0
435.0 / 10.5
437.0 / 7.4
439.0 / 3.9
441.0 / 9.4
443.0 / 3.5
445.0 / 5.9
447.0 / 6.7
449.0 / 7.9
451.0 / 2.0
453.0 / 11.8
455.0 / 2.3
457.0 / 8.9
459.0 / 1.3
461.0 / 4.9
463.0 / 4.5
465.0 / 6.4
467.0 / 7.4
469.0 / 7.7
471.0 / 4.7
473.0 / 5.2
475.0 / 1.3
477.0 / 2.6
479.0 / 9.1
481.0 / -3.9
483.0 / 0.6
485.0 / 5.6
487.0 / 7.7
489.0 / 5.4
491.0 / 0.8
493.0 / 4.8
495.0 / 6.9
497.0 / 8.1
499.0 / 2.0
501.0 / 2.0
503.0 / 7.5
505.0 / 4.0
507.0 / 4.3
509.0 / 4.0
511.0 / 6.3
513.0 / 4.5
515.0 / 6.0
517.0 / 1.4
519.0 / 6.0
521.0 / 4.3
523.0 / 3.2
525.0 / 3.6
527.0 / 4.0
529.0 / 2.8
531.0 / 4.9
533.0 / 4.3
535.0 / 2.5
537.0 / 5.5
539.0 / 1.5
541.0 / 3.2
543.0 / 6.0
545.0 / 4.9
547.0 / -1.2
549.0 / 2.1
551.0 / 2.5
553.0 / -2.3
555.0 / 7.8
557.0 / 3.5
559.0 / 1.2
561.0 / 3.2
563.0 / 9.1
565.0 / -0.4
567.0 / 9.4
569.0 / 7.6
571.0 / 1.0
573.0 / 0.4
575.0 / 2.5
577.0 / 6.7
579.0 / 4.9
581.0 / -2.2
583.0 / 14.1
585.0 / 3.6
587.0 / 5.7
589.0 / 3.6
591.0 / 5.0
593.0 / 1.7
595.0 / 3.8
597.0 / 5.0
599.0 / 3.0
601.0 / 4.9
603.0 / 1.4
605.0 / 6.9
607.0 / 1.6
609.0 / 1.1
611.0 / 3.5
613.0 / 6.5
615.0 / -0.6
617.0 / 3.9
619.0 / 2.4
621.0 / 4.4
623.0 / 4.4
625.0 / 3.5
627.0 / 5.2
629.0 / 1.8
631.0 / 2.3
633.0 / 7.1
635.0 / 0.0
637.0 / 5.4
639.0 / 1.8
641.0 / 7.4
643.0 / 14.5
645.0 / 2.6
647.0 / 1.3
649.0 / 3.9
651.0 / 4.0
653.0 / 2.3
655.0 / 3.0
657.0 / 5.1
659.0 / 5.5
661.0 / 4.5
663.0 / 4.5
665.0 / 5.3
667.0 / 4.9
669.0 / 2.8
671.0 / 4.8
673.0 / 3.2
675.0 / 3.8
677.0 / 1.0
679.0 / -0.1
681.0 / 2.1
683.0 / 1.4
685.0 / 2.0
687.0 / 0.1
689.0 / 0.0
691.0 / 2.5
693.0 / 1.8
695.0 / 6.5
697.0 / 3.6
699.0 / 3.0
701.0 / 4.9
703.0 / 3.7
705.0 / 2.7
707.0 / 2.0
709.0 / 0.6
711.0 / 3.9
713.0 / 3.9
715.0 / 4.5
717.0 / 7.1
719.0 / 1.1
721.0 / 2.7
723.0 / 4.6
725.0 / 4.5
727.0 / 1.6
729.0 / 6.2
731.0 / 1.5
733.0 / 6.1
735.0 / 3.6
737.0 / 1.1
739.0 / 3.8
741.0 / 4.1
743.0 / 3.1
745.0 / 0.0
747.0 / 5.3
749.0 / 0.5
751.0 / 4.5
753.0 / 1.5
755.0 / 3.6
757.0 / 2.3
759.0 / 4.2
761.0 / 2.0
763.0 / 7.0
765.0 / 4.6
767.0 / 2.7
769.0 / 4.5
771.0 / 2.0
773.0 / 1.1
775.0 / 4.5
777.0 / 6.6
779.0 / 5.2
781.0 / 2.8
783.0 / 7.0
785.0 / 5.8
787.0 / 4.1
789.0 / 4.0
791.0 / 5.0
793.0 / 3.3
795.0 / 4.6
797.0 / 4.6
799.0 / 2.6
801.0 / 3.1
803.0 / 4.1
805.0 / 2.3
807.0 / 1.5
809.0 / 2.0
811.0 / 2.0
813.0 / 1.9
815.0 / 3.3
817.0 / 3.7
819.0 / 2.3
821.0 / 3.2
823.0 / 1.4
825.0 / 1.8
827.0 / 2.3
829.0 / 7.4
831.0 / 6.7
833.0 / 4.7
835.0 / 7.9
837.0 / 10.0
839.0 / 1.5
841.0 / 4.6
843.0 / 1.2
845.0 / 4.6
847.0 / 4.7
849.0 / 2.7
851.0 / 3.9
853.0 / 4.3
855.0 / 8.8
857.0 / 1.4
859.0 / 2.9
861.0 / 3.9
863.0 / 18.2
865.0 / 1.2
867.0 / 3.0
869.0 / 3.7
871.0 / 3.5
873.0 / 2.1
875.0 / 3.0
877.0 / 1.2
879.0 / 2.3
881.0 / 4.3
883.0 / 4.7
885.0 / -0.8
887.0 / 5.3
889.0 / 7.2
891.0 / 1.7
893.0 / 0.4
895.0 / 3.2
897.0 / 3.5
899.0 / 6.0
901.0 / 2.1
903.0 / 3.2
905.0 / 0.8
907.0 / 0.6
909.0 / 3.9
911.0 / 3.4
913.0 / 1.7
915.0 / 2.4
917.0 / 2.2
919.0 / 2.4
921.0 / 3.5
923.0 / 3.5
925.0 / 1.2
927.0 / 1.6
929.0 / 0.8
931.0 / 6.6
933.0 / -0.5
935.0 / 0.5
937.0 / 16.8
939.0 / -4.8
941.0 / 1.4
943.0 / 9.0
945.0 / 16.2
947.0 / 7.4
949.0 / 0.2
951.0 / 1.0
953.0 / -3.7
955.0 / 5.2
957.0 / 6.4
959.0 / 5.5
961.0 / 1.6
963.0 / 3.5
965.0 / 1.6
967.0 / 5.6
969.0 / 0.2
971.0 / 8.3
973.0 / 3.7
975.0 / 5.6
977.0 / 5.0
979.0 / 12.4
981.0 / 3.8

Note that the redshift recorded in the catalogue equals 0.722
